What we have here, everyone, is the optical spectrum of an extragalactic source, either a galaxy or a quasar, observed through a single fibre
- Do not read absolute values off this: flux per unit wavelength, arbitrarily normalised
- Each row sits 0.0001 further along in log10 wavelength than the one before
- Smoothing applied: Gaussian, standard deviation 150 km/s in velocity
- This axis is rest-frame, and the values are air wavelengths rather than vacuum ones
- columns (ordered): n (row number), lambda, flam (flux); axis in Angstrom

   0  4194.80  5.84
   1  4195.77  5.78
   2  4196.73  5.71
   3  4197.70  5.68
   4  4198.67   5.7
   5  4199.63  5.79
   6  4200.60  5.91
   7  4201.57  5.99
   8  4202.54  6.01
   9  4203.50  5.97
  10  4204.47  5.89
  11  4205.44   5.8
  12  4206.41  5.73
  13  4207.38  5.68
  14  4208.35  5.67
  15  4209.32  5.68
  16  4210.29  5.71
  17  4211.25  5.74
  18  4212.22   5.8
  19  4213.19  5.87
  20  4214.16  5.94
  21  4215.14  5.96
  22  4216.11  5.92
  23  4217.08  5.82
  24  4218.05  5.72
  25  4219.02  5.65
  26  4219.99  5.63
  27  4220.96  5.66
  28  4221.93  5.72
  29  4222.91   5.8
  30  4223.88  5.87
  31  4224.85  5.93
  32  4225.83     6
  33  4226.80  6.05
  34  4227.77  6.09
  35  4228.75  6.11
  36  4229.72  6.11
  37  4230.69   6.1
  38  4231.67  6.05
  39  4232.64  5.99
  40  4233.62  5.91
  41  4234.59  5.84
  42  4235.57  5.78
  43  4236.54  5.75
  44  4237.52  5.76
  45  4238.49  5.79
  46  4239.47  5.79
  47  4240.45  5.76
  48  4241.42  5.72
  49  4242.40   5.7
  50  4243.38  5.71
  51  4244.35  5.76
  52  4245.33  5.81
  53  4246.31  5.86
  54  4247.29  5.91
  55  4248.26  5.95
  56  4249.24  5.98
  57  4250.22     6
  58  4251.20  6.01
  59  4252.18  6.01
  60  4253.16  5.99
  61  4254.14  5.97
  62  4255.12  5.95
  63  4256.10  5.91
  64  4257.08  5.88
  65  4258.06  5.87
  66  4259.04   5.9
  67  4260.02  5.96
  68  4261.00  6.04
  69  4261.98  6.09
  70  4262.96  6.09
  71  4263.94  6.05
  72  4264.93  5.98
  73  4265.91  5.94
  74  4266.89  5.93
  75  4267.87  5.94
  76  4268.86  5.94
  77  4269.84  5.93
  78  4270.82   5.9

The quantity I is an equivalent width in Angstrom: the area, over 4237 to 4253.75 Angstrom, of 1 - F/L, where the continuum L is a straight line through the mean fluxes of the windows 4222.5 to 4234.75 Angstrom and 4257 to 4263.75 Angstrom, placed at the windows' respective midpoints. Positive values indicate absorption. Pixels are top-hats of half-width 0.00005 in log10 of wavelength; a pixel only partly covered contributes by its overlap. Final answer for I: 0.4 Angstrom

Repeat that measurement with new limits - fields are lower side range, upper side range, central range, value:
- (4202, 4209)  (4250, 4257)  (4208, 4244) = 0.24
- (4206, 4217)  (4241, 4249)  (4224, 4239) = -0.38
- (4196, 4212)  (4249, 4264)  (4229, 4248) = 0.21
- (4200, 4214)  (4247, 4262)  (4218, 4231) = -0.04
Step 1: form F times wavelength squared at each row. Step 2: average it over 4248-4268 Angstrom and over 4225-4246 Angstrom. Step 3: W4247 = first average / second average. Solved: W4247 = 1.03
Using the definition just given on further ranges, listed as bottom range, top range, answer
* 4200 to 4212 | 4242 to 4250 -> 1.02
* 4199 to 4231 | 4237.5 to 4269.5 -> 1.03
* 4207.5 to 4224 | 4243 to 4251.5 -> 1.04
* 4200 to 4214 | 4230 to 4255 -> 1.03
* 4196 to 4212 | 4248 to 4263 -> 1.06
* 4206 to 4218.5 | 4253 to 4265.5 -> 1.06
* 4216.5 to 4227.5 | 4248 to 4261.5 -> 1.04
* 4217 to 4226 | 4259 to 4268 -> 1.06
